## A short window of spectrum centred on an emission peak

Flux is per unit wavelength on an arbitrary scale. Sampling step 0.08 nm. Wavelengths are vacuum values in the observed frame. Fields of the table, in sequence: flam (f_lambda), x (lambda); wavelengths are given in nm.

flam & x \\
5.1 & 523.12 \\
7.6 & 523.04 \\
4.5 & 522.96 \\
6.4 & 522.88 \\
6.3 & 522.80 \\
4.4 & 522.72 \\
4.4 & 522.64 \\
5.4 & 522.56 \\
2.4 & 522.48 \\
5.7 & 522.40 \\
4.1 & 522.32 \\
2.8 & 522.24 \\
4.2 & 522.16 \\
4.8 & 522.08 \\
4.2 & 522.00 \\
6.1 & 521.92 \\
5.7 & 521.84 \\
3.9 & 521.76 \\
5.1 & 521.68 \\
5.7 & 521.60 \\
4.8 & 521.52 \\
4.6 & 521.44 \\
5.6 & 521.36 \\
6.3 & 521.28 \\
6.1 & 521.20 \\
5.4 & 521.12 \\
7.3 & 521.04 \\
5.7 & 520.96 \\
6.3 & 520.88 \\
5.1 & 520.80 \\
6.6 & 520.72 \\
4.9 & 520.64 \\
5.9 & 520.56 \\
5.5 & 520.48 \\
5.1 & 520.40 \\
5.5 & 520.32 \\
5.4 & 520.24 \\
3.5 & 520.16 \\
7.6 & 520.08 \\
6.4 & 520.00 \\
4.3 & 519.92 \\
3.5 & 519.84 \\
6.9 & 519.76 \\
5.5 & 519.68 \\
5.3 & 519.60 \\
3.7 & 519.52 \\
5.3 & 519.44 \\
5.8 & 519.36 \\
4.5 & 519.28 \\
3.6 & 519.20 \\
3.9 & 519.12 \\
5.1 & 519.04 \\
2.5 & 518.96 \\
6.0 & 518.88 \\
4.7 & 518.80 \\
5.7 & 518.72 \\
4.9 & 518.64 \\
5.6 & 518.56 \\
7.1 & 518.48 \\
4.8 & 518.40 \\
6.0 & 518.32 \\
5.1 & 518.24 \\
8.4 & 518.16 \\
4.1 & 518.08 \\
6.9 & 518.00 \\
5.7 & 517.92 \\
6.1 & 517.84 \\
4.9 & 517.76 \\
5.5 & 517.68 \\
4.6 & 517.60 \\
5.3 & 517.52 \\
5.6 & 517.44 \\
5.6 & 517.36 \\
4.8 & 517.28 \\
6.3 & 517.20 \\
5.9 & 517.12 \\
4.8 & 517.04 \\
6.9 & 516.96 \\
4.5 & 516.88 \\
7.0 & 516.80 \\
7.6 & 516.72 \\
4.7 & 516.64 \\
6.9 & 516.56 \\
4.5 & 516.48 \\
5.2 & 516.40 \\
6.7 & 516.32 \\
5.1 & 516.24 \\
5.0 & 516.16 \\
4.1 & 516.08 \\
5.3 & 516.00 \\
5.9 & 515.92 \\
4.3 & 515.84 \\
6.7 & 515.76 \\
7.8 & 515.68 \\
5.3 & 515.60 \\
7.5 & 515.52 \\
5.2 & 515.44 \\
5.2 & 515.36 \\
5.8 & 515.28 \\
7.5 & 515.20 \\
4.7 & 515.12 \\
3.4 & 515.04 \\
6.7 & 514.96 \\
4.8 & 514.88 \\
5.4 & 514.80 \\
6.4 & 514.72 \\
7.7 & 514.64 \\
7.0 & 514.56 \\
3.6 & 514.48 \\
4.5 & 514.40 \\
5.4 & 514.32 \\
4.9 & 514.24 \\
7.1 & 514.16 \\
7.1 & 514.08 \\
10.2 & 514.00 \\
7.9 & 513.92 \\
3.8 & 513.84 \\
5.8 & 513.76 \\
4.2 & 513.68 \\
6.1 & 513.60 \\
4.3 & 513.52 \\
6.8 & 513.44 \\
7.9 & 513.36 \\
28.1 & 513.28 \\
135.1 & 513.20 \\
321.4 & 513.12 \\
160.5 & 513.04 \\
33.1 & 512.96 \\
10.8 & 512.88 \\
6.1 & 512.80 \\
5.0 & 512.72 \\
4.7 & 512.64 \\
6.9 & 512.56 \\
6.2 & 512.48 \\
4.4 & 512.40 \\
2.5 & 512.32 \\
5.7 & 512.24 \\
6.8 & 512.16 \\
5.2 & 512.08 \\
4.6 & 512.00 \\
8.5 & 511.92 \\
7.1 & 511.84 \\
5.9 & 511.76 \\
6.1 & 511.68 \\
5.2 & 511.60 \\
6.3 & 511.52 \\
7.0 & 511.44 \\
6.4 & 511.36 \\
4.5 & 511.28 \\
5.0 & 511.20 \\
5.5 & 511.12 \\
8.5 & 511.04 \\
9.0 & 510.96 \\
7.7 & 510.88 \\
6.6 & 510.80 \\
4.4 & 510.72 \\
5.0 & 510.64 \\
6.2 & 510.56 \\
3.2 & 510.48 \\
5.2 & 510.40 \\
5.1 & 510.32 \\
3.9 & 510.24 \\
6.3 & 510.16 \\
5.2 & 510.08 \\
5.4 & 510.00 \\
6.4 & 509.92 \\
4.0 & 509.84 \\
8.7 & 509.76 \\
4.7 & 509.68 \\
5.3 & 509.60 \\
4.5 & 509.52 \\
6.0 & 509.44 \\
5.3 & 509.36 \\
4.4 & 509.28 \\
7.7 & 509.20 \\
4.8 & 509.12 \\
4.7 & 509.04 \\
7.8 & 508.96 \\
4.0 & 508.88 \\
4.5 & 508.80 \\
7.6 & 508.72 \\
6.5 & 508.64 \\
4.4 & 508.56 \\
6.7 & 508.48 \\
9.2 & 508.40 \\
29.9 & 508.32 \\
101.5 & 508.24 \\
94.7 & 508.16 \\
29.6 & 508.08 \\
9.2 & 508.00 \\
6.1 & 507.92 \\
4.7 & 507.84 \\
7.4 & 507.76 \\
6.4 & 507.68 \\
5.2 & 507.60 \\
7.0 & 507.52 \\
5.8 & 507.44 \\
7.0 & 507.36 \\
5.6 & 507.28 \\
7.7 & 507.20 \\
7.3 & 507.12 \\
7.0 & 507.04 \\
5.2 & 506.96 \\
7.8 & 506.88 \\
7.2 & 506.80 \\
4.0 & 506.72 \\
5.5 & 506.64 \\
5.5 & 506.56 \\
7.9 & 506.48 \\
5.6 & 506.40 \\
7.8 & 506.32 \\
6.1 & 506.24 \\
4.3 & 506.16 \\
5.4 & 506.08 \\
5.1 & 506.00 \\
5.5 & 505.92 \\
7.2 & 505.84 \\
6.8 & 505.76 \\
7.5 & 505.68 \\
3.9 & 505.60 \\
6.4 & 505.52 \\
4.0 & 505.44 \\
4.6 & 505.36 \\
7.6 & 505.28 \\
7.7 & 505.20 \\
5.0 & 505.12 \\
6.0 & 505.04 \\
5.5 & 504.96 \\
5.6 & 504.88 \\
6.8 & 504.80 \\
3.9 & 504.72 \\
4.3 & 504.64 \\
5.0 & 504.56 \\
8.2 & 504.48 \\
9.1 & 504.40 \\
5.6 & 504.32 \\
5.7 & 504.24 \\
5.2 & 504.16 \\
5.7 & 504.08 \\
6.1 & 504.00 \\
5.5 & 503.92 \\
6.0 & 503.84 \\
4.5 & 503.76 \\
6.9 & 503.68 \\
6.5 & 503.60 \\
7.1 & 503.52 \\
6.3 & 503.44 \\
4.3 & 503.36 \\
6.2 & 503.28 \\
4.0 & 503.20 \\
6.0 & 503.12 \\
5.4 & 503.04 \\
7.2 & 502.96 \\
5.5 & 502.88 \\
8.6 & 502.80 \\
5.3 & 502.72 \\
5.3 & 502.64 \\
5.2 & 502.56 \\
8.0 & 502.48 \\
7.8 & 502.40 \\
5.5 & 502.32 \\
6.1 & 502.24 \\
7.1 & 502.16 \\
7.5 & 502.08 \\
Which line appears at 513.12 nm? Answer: [O III] 5007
